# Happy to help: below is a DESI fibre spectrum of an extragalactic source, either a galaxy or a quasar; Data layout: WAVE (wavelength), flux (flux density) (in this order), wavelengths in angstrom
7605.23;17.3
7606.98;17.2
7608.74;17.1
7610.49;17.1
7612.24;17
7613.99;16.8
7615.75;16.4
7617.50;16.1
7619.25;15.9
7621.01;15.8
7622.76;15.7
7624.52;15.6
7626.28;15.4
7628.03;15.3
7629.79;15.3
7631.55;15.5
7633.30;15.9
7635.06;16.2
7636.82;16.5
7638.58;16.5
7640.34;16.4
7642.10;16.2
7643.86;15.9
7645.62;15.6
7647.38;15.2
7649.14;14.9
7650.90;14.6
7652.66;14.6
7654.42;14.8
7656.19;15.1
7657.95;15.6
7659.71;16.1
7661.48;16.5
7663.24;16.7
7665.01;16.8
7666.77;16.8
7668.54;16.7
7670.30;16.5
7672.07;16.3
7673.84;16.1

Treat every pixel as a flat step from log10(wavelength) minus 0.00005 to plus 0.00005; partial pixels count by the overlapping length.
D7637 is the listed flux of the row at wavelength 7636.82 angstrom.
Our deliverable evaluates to 16.5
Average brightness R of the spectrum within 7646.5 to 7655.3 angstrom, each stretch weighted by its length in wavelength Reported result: 14.8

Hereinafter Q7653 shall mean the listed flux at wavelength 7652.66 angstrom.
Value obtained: 14.6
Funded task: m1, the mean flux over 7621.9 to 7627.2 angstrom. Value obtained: 15.6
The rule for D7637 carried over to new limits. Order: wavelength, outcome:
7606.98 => 17.2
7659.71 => 16.1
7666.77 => 16.8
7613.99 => 16.8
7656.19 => 15.1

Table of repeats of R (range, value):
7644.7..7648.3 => 15.4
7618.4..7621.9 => 15.8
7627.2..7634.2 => 15.5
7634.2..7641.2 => 16.4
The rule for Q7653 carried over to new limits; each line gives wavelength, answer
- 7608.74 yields 17.1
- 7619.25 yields 15.9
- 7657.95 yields 15.6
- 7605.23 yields 17.3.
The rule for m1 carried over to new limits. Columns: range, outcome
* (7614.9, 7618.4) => 16.3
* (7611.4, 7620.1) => 16.4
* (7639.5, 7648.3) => 15.9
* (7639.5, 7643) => 16.3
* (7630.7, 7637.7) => 16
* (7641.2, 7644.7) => 16.1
